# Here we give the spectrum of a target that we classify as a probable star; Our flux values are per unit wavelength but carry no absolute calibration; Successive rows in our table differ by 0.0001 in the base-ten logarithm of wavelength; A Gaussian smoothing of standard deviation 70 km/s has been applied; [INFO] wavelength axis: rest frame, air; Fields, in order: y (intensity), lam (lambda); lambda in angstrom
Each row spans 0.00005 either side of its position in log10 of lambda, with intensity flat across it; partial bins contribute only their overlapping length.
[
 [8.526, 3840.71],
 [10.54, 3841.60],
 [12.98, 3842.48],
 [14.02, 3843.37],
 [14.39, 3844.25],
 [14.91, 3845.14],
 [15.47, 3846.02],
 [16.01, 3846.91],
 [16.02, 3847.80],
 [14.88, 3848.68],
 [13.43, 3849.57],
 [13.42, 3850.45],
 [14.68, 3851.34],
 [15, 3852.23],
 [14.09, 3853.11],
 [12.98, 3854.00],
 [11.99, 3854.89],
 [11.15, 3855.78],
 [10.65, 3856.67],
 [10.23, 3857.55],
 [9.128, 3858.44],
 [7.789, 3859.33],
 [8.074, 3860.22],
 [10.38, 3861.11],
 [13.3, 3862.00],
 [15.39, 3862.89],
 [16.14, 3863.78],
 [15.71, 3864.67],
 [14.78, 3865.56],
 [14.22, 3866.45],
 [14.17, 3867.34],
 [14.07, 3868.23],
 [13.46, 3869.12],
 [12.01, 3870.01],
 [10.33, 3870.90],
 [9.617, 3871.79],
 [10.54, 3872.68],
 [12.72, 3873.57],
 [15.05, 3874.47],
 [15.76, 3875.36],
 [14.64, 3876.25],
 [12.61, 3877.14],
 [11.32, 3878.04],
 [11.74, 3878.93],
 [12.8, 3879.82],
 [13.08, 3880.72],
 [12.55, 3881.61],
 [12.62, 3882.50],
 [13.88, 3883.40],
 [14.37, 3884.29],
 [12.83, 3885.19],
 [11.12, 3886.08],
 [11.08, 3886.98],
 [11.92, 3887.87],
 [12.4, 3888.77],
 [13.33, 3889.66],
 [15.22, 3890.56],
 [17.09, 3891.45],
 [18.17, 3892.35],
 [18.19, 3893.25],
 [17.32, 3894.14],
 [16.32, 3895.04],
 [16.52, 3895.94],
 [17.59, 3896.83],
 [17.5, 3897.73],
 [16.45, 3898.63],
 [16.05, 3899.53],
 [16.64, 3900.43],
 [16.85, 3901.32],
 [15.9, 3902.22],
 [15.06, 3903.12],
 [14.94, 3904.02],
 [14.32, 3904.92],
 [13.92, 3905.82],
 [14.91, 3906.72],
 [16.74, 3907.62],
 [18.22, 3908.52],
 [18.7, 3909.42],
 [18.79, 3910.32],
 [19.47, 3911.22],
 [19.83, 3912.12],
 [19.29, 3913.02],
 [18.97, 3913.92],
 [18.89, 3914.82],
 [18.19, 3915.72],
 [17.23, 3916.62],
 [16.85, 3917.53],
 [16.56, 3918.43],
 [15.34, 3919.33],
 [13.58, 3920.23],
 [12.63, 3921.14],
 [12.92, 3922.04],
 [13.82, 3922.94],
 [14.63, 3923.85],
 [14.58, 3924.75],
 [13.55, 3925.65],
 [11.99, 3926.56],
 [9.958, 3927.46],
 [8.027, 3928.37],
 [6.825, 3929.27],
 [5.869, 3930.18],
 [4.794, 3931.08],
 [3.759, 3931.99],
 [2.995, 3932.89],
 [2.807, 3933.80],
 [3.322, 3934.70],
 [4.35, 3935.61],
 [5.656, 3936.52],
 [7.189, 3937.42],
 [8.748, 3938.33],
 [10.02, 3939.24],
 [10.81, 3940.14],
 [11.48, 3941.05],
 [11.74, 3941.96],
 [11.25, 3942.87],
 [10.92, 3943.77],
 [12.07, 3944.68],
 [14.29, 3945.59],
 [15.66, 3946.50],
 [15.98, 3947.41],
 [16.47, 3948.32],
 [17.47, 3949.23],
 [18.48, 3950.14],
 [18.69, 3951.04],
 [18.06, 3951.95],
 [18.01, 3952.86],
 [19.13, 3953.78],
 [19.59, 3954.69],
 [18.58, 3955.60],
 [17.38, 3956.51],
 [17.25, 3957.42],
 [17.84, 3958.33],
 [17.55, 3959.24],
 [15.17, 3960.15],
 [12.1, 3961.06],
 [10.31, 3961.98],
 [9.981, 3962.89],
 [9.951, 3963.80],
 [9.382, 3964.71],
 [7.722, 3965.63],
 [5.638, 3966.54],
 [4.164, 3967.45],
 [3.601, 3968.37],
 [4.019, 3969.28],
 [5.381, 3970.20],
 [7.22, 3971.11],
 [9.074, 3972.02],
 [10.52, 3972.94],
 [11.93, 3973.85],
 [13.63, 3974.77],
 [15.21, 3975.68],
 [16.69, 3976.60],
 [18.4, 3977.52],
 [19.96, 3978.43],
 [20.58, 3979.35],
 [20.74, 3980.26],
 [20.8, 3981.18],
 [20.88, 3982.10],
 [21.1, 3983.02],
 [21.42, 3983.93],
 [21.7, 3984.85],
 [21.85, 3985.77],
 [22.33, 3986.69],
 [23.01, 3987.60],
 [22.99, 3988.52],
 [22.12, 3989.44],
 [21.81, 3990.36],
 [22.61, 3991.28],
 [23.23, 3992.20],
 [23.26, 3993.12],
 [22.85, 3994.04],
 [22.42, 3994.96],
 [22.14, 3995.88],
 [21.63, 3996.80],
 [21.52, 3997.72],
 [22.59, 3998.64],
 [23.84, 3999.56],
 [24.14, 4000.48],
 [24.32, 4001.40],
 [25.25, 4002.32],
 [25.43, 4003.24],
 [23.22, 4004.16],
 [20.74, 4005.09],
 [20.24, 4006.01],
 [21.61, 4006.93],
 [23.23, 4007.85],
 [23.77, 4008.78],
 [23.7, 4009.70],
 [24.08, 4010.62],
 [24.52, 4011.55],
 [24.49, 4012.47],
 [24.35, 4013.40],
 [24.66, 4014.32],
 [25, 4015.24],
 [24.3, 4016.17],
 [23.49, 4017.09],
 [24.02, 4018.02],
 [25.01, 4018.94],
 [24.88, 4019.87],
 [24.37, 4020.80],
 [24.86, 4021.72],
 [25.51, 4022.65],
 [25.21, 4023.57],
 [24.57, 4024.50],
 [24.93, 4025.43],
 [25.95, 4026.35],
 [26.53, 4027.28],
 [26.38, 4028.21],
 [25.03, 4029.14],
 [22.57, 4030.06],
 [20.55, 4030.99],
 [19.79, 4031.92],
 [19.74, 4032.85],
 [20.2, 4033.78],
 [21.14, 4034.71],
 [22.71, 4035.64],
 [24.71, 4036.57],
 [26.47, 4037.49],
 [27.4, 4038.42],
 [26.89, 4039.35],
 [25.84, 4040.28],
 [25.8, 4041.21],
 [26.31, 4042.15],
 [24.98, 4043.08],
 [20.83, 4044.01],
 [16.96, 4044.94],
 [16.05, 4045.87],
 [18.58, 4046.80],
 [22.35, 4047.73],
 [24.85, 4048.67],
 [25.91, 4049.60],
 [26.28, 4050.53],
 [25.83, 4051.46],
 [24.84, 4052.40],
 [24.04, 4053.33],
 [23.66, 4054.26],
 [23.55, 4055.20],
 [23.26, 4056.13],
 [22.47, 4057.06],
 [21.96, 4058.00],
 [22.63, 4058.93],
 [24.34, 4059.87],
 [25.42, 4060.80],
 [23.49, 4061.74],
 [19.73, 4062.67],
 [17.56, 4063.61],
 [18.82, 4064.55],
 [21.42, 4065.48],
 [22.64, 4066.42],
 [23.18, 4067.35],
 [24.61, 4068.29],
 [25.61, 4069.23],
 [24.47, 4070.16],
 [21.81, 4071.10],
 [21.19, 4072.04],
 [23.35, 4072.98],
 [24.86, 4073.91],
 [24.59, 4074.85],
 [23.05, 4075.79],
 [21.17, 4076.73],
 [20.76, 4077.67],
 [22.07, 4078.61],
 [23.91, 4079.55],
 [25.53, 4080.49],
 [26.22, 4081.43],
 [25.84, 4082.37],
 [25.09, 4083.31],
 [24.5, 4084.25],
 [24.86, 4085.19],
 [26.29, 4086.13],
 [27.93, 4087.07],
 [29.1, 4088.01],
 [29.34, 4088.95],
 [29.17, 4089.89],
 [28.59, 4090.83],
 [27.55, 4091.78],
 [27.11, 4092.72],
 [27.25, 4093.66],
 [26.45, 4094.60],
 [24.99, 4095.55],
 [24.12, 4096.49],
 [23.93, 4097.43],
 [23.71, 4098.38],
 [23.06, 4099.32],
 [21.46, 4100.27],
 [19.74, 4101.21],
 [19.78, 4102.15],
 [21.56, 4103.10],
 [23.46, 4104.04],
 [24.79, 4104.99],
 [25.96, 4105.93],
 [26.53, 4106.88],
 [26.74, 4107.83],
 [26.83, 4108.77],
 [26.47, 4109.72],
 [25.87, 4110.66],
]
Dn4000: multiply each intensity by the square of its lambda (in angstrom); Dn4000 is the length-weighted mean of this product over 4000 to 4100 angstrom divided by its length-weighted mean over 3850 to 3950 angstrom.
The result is 1.95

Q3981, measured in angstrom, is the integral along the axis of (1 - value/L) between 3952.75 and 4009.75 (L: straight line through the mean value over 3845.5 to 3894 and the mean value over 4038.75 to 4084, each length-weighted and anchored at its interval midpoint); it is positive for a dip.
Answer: 3.9 angstrom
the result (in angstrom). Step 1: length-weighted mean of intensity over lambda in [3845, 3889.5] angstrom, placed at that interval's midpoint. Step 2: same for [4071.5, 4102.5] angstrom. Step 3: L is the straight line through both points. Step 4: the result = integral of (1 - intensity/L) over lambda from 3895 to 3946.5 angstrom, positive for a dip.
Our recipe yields 8.0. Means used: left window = 12.9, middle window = 13.2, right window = 24.8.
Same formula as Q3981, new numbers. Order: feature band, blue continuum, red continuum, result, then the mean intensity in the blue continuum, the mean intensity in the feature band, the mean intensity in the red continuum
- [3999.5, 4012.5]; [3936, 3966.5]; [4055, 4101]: -3.78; 13.7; 23.5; 24.1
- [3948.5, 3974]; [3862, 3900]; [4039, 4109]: 7.59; 14.1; 12.7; 24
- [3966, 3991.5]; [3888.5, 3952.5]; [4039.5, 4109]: 2.70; 13.9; 16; 24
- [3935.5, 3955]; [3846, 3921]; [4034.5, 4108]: 4.56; 14.5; 13.6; 24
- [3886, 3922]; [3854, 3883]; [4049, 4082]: -4.53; 12.4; 16.2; 23.3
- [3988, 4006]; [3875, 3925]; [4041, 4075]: -2.60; 15.4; 22.9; 22.9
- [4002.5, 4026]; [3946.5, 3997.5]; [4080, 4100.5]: -4.80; 16.6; 24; 26.1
